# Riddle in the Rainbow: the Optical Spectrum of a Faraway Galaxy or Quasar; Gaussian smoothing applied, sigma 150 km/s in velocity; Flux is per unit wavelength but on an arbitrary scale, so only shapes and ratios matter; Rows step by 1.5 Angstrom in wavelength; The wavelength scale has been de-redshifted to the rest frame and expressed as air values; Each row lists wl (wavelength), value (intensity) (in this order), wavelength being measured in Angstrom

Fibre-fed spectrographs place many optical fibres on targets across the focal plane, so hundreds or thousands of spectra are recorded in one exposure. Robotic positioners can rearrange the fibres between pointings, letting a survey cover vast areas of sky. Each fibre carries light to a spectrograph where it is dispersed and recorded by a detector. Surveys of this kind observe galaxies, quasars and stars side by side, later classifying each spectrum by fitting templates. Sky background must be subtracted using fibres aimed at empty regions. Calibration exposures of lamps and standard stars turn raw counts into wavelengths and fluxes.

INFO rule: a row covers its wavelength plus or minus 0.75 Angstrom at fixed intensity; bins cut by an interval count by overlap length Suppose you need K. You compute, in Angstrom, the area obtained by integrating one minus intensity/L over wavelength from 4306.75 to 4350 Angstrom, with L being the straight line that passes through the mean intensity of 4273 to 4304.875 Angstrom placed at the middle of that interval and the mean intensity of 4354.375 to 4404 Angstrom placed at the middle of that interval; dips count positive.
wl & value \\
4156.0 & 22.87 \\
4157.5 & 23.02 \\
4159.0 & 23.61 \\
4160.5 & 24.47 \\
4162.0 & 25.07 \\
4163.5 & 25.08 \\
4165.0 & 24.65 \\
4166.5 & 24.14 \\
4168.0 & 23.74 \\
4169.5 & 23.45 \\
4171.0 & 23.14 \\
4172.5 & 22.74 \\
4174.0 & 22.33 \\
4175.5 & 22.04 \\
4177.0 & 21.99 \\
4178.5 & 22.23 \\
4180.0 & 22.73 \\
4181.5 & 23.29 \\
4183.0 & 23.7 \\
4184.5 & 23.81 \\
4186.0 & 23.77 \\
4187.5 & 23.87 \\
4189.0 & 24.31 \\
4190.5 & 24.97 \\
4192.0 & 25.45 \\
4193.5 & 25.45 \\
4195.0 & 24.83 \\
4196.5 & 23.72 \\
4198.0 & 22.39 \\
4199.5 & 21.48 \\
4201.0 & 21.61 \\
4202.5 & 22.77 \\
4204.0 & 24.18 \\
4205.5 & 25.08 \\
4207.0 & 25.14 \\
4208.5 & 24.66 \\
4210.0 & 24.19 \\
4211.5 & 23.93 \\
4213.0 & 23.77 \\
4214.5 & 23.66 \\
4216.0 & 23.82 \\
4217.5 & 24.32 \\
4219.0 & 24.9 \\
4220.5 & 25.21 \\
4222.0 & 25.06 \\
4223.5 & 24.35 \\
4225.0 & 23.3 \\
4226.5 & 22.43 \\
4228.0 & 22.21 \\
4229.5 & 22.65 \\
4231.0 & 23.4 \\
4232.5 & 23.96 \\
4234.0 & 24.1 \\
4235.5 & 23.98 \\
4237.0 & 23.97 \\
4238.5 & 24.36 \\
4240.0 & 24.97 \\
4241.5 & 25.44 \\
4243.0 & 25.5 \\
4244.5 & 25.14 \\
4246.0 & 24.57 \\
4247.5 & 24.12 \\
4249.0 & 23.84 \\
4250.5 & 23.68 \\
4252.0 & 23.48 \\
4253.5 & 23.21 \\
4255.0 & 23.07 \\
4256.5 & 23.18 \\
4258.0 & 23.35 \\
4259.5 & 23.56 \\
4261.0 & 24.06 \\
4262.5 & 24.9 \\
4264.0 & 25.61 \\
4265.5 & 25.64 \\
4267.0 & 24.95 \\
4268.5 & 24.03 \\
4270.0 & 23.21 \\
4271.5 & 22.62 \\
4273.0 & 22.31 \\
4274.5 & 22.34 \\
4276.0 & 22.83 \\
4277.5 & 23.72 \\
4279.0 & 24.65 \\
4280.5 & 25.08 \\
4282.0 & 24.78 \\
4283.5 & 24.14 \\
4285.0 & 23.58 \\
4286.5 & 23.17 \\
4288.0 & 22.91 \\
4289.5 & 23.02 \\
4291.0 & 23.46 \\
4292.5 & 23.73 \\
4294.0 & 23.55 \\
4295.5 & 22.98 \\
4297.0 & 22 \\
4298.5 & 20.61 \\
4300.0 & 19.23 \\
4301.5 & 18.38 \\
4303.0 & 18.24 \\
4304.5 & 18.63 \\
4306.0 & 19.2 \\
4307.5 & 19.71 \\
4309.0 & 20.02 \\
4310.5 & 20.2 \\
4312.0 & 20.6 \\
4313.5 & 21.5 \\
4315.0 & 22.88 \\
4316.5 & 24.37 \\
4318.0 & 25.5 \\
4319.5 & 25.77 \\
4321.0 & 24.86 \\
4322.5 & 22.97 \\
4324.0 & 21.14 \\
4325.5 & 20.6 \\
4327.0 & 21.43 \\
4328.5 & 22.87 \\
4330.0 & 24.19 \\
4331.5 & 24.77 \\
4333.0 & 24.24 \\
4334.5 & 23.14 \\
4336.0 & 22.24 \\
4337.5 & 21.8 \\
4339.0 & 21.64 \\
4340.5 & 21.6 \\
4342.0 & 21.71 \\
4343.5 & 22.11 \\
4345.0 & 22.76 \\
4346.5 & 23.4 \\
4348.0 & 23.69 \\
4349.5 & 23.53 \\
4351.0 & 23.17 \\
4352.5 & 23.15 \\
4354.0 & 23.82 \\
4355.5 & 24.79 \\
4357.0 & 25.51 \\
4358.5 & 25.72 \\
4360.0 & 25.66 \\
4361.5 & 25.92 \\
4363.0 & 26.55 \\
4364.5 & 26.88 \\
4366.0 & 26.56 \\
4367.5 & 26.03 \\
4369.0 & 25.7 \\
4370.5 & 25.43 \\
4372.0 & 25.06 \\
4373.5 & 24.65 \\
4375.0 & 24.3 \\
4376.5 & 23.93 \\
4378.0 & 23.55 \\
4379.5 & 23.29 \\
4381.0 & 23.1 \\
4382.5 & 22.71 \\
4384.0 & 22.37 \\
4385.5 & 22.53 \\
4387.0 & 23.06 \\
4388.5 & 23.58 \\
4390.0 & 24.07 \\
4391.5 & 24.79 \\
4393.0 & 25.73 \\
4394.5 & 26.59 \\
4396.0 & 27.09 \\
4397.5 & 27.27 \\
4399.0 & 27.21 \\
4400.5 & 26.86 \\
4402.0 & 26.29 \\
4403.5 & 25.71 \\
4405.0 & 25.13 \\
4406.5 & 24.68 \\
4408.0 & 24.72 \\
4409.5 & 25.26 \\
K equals 1.9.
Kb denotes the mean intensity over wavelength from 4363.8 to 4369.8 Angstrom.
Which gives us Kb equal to 26.3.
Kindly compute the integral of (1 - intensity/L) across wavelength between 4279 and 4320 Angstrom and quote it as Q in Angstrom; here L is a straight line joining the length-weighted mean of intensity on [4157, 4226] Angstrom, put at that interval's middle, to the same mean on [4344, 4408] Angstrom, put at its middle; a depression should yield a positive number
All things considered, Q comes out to 3.8 Angstrom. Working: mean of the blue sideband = 23.8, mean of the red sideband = 24.8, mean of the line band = 22.1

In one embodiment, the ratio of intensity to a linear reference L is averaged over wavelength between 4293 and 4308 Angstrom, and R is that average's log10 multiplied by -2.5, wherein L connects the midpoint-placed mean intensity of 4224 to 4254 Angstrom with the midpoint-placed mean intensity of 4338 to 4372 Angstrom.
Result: 0.19 mag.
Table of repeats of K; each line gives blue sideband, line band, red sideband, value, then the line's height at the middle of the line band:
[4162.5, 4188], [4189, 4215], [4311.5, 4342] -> -0.8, 23.3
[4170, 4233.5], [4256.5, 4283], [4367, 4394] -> -0.2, 23.8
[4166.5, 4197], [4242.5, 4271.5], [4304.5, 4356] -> -1.3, 23.1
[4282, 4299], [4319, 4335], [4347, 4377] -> 0.6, 24.1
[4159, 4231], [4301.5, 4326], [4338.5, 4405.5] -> 2.8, 24.3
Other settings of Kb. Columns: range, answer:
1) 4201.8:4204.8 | 23.5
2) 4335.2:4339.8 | 21.9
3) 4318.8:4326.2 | 23.1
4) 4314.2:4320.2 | 24.6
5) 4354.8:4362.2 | 25.5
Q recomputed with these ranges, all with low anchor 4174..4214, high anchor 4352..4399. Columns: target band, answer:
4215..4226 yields -0.2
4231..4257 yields -0.2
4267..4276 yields 0.4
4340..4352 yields 0.9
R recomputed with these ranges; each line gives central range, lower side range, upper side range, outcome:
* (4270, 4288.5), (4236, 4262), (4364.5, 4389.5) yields 0.028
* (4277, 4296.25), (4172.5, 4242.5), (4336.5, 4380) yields 0.011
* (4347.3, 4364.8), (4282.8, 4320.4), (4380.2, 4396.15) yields -0.071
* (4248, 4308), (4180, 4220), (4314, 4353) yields 0.026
